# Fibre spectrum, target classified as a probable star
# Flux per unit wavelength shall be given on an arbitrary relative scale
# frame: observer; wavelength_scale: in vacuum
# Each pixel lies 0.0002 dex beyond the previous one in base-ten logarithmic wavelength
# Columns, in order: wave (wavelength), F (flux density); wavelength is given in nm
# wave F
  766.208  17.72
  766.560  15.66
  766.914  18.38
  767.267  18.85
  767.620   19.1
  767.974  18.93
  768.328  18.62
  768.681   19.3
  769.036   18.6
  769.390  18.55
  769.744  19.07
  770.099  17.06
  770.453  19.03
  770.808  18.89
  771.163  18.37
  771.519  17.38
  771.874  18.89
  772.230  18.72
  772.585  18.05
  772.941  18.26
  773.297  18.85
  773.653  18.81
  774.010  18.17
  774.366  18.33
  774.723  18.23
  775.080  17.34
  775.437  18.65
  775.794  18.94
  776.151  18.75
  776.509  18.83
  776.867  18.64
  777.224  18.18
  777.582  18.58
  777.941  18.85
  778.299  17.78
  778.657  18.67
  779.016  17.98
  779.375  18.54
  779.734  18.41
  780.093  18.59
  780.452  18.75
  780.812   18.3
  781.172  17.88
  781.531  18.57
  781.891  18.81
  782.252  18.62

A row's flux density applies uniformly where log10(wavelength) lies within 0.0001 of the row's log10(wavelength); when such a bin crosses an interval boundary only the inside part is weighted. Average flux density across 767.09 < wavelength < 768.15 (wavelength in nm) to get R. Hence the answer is 19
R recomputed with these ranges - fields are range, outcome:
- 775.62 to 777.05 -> 18.8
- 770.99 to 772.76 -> 18.3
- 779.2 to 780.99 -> 18.5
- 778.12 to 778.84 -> 18.2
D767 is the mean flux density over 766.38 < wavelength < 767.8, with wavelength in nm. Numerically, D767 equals 18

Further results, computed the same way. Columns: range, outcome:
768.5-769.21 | 18.9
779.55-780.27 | 18.5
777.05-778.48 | 18.3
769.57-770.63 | 18.4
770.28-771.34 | 18.8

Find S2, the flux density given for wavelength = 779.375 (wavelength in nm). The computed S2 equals 18.54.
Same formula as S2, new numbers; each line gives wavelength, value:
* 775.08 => 17.34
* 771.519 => 17.38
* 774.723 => 18.23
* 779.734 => 18.41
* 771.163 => 18.37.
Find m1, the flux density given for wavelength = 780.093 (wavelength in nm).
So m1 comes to 18.59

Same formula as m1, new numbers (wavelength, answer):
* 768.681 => 19.3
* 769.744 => 19.07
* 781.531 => 18.57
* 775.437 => 18.65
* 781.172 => 17.88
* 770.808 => 18.89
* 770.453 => 19.03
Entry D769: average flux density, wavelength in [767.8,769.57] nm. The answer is 18.8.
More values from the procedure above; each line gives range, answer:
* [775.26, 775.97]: 18.8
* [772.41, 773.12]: 18.2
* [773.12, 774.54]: 18.5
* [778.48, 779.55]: 18.4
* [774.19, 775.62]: 18.1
